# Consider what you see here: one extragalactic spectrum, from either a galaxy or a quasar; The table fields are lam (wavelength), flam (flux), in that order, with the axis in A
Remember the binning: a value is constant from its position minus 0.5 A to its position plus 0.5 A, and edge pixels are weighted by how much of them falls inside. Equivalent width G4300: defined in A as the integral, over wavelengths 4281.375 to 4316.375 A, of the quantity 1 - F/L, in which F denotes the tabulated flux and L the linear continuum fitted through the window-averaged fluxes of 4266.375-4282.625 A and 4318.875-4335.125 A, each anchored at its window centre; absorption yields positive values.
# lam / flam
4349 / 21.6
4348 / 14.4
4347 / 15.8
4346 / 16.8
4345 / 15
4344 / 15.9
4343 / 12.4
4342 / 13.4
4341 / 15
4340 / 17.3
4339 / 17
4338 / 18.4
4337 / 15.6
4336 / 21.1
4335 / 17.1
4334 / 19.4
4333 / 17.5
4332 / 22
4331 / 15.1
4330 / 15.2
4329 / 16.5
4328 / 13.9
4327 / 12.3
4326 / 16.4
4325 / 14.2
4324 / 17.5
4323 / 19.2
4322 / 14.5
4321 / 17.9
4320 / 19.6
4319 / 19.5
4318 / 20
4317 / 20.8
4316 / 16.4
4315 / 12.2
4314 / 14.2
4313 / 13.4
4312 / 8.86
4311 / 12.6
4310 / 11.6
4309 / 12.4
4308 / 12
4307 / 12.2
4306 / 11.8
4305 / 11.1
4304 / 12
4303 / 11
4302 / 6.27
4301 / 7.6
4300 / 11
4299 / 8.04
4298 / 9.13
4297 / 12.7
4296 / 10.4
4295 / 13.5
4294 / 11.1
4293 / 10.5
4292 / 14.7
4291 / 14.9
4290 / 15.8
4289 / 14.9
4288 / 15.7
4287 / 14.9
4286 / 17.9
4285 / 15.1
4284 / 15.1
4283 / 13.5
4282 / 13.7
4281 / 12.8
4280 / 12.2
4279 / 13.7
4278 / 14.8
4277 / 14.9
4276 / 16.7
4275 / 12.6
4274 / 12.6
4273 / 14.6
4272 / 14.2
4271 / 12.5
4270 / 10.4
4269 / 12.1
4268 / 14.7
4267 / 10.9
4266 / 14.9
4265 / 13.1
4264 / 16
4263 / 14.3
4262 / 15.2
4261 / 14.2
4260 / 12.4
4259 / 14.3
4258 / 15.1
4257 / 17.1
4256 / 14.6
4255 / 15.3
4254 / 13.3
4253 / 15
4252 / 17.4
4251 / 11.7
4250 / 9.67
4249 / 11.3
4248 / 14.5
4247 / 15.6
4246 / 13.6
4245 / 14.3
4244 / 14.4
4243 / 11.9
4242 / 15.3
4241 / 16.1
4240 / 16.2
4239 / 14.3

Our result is 5.6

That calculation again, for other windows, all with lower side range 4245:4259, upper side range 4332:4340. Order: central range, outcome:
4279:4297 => 2.3 A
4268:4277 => 1.1 A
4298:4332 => 6.6 A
